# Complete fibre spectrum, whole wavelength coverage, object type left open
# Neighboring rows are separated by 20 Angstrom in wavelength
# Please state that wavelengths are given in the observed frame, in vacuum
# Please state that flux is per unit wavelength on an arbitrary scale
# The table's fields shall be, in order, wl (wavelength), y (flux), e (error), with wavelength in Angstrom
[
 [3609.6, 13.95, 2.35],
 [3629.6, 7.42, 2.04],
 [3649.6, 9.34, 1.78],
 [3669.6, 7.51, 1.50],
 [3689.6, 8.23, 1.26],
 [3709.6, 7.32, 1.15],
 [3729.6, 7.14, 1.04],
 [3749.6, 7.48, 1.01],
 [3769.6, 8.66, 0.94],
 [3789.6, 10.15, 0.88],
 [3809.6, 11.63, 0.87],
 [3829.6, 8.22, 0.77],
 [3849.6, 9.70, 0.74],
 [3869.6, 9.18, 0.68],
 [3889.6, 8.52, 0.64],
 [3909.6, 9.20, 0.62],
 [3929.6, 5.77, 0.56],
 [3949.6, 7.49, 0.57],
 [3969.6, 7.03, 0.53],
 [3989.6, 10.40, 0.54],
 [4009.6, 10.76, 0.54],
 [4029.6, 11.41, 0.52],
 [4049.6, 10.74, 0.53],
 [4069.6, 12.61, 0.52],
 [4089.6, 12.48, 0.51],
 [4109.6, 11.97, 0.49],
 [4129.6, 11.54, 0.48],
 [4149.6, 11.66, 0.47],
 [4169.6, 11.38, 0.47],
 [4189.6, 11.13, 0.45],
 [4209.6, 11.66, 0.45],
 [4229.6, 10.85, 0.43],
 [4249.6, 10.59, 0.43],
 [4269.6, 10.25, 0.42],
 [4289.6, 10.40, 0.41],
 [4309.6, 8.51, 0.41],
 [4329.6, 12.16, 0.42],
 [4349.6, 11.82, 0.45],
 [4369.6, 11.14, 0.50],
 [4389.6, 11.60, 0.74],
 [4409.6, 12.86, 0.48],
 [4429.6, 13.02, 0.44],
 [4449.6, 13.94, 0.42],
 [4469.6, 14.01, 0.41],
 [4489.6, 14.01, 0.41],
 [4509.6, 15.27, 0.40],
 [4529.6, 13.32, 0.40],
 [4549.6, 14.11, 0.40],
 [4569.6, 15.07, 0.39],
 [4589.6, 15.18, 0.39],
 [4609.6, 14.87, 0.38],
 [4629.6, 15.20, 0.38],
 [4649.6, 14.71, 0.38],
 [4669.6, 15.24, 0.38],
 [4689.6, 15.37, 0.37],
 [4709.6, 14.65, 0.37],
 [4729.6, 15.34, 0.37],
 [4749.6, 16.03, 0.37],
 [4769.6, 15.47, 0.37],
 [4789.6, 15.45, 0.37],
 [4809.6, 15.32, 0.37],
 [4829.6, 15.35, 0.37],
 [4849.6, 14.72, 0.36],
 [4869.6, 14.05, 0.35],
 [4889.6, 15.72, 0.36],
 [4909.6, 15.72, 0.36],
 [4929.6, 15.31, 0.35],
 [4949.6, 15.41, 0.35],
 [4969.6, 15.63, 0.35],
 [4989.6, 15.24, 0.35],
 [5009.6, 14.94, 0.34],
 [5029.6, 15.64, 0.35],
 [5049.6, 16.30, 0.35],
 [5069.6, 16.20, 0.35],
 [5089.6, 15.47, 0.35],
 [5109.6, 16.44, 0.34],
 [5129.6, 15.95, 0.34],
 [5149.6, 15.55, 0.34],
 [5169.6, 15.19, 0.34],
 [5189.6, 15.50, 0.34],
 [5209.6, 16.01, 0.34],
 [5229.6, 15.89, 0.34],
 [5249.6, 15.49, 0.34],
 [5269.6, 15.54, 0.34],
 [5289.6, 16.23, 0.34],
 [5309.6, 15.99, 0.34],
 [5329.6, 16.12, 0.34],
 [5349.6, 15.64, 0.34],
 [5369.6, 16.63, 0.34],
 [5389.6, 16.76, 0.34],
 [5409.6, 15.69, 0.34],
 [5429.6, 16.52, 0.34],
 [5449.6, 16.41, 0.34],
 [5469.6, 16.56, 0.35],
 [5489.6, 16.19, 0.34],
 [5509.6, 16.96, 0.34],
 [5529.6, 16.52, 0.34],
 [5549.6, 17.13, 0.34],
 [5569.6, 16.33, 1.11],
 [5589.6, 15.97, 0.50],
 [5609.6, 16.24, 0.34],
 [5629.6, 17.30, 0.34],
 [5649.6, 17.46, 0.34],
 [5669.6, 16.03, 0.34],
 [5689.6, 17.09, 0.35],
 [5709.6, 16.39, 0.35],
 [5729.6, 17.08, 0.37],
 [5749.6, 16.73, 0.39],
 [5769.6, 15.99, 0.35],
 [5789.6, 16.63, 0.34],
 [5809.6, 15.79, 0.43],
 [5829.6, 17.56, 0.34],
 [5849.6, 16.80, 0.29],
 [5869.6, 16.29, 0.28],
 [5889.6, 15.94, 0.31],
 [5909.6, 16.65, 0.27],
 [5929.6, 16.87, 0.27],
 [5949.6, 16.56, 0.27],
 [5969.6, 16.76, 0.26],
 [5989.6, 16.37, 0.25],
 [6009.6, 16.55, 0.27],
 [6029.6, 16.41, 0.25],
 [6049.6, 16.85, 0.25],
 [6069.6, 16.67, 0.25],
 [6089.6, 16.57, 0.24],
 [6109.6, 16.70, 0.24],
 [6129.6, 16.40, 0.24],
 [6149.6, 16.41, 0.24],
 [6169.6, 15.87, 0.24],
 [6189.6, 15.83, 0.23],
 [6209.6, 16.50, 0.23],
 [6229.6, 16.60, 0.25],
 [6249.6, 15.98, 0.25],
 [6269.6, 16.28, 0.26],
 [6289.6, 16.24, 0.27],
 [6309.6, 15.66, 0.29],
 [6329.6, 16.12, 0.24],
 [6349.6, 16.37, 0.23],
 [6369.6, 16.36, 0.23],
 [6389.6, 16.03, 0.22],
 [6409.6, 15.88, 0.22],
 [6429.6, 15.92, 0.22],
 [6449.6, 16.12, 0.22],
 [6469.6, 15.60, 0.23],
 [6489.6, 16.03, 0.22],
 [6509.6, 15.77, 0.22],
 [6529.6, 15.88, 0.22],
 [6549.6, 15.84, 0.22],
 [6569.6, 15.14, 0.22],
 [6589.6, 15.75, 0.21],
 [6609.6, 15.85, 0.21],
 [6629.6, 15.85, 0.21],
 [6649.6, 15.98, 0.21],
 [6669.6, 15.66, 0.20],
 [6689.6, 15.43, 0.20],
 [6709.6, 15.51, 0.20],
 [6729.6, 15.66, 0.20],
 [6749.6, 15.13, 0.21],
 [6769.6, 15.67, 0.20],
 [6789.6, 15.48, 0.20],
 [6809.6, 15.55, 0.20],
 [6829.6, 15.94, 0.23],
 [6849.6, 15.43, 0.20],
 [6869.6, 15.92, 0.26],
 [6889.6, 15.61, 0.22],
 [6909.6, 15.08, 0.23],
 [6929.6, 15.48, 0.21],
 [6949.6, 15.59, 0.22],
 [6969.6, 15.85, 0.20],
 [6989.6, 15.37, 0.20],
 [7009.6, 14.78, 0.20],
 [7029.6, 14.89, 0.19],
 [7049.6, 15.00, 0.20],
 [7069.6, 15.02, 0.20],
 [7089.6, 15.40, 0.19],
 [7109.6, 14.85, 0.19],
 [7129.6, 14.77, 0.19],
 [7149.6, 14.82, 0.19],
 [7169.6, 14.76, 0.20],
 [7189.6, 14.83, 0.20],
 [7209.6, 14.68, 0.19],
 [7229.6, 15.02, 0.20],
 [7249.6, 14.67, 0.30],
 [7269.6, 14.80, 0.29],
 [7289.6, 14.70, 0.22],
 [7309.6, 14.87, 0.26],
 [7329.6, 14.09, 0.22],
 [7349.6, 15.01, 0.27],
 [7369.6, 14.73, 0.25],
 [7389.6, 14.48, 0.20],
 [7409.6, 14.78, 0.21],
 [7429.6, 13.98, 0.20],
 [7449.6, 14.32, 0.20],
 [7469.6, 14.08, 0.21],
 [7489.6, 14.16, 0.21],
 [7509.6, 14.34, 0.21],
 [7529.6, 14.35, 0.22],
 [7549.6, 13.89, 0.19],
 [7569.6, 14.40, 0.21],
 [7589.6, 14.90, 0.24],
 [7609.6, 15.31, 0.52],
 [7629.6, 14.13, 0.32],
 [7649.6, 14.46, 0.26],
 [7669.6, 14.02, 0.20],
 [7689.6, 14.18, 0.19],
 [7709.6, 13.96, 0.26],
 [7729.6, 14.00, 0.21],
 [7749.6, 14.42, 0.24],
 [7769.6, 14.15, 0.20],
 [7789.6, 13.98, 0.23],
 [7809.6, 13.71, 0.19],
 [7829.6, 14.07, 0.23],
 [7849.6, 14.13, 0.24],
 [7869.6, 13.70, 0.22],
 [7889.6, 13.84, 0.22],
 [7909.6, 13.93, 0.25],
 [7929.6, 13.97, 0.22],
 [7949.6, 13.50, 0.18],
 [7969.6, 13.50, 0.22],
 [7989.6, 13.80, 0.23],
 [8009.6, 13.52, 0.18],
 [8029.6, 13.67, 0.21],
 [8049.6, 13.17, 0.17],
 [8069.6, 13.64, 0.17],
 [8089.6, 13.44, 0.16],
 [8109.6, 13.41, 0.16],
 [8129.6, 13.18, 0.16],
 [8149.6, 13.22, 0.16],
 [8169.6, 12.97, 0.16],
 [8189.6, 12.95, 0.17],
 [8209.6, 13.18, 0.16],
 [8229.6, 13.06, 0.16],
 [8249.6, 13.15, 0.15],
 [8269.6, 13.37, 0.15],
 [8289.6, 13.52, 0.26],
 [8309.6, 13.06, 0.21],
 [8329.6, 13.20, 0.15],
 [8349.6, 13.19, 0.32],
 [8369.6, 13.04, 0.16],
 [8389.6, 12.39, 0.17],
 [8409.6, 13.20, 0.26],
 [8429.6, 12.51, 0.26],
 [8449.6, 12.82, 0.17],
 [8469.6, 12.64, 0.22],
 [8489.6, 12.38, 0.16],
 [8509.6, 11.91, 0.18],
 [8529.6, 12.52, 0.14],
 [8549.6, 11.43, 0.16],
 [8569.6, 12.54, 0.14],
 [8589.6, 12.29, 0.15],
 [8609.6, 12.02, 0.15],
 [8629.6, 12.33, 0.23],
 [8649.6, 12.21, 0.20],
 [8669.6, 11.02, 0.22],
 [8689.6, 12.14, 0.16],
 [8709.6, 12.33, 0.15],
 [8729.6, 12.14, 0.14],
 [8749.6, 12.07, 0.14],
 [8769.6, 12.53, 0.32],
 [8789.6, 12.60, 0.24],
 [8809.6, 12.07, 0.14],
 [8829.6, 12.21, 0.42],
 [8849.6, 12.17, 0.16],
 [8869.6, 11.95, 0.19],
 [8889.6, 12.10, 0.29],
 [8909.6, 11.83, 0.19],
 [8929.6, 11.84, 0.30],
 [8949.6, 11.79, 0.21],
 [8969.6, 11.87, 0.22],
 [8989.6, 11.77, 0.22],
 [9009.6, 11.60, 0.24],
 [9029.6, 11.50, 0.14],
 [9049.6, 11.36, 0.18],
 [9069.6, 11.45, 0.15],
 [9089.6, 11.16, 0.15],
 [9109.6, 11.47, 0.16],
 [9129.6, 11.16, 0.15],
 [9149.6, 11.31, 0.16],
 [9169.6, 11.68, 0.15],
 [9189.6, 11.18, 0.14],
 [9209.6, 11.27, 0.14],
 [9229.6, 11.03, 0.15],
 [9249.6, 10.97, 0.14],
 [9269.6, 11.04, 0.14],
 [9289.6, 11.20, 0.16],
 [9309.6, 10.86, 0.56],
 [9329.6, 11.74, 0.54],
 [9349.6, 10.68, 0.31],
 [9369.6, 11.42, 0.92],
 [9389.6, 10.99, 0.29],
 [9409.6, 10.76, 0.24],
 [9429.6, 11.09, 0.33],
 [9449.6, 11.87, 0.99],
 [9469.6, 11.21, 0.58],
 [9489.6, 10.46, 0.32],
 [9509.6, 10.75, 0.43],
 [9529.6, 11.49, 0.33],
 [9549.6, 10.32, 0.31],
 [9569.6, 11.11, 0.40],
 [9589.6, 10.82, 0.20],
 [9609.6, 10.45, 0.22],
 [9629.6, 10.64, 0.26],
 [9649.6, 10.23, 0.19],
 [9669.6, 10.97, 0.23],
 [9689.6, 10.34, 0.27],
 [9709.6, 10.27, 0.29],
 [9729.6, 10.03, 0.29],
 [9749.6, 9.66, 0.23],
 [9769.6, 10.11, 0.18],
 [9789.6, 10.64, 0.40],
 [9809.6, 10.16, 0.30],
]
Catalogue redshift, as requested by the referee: 0.000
